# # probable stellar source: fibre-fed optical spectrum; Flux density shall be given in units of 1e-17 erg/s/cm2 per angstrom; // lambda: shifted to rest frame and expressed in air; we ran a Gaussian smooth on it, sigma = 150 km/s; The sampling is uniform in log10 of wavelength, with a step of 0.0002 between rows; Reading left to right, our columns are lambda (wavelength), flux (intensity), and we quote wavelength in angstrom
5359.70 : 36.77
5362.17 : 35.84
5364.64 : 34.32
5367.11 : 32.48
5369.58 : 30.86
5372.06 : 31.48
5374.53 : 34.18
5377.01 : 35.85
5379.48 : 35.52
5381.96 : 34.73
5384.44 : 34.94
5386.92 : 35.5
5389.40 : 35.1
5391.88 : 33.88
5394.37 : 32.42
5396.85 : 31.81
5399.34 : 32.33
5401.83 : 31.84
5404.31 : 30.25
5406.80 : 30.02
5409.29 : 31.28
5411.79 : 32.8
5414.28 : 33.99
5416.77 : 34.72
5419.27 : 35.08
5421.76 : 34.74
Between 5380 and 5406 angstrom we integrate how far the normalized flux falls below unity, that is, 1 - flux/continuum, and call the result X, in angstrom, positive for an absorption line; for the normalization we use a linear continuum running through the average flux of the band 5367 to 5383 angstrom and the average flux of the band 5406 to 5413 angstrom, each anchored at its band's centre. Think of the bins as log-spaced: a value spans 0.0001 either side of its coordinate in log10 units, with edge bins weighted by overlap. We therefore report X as -0.6 angstrom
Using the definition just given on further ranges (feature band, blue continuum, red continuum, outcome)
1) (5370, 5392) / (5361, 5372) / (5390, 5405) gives -1.2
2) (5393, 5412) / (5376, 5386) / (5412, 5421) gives 1.8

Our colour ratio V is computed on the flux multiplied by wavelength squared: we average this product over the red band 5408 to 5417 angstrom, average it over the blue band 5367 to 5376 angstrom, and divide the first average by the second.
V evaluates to 1.04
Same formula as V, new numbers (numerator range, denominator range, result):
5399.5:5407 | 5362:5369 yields 0.94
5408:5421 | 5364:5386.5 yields 1.01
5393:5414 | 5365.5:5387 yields 0.95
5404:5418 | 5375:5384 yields 0.93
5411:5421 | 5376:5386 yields 0.98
